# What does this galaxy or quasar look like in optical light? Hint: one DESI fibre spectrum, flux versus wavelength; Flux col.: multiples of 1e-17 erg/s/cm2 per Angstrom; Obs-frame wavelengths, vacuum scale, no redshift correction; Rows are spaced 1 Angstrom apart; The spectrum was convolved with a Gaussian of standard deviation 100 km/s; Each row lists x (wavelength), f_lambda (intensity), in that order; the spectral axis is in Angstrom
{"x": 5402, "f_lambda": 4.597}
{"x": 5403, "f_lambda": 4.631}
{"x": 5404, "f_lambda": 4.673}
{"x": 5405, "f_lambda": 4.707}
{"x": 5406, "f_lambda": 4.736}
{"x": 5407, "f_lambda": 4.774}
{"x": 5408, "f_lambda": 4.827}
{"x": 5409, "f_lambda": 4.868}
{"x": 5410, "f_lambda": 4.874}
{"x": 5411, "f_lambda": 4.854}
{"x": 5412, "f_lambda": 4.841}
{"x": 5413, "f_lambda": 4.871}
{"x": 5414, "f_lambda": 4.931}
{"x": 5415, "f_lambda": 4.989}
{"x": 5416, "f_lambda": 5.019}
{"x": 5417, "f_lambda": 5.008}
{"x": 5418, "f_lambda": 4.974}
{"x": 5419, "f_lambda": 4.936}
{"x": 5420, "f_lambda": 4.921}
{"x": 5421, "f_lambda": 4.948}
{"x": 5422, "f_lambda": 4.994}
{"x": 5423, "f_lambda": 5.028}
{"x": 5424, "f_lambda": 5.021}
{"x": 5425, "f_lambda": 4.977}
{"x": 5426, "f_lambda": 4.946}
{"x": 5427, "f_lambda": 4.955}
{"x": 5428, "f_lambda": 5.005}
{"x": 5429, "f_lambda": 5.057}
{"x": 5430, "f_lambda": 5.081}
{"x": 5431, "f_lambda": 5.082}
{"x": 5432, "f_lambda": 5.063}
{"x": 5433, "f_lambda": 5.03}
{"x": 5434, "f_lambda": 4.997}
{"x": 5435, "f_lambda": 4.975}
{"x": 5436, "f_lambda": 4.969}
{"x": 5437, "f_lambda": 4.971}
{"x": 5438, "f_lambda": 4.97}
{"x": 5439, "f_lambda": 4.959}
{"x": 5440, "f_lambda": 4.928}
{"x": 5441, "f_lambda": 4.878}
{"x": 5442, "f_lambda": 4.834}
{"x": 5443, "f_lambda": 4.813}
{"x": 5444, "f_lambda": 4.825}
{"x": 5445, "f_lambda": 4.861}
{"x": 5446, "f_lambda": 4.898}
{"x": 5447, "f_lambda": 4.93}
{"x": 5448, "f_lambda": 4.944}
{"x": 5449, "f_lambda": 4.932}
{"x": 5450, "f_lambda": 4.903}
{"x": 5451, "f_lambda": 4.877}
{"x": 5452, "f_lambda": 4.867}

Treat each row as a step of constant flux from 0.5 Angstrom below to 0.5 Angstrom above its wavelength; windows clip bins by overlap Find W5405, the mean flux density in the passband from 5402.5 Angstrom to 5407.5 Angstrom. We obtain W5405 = 4.7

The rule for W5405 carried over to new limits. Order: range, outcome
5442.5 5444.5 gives 4.82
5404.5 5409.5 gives 4.78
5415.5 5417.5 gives 5.01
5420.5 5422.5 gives 4.97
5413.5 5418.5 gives 4.98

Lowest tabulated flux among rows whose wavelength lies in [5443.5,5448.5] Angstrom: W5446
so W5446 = 4.825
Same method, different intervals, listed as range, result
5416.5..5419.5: 4.936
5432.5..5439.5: 4.959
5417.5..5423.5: 4.921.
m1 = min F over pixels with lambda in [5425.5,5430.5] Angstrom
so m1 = 4.946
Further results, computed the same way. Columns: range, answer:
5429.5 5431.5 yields 5.081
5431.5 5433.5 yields 5.03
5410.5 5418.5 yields 4.841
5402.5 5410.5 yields 4.631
